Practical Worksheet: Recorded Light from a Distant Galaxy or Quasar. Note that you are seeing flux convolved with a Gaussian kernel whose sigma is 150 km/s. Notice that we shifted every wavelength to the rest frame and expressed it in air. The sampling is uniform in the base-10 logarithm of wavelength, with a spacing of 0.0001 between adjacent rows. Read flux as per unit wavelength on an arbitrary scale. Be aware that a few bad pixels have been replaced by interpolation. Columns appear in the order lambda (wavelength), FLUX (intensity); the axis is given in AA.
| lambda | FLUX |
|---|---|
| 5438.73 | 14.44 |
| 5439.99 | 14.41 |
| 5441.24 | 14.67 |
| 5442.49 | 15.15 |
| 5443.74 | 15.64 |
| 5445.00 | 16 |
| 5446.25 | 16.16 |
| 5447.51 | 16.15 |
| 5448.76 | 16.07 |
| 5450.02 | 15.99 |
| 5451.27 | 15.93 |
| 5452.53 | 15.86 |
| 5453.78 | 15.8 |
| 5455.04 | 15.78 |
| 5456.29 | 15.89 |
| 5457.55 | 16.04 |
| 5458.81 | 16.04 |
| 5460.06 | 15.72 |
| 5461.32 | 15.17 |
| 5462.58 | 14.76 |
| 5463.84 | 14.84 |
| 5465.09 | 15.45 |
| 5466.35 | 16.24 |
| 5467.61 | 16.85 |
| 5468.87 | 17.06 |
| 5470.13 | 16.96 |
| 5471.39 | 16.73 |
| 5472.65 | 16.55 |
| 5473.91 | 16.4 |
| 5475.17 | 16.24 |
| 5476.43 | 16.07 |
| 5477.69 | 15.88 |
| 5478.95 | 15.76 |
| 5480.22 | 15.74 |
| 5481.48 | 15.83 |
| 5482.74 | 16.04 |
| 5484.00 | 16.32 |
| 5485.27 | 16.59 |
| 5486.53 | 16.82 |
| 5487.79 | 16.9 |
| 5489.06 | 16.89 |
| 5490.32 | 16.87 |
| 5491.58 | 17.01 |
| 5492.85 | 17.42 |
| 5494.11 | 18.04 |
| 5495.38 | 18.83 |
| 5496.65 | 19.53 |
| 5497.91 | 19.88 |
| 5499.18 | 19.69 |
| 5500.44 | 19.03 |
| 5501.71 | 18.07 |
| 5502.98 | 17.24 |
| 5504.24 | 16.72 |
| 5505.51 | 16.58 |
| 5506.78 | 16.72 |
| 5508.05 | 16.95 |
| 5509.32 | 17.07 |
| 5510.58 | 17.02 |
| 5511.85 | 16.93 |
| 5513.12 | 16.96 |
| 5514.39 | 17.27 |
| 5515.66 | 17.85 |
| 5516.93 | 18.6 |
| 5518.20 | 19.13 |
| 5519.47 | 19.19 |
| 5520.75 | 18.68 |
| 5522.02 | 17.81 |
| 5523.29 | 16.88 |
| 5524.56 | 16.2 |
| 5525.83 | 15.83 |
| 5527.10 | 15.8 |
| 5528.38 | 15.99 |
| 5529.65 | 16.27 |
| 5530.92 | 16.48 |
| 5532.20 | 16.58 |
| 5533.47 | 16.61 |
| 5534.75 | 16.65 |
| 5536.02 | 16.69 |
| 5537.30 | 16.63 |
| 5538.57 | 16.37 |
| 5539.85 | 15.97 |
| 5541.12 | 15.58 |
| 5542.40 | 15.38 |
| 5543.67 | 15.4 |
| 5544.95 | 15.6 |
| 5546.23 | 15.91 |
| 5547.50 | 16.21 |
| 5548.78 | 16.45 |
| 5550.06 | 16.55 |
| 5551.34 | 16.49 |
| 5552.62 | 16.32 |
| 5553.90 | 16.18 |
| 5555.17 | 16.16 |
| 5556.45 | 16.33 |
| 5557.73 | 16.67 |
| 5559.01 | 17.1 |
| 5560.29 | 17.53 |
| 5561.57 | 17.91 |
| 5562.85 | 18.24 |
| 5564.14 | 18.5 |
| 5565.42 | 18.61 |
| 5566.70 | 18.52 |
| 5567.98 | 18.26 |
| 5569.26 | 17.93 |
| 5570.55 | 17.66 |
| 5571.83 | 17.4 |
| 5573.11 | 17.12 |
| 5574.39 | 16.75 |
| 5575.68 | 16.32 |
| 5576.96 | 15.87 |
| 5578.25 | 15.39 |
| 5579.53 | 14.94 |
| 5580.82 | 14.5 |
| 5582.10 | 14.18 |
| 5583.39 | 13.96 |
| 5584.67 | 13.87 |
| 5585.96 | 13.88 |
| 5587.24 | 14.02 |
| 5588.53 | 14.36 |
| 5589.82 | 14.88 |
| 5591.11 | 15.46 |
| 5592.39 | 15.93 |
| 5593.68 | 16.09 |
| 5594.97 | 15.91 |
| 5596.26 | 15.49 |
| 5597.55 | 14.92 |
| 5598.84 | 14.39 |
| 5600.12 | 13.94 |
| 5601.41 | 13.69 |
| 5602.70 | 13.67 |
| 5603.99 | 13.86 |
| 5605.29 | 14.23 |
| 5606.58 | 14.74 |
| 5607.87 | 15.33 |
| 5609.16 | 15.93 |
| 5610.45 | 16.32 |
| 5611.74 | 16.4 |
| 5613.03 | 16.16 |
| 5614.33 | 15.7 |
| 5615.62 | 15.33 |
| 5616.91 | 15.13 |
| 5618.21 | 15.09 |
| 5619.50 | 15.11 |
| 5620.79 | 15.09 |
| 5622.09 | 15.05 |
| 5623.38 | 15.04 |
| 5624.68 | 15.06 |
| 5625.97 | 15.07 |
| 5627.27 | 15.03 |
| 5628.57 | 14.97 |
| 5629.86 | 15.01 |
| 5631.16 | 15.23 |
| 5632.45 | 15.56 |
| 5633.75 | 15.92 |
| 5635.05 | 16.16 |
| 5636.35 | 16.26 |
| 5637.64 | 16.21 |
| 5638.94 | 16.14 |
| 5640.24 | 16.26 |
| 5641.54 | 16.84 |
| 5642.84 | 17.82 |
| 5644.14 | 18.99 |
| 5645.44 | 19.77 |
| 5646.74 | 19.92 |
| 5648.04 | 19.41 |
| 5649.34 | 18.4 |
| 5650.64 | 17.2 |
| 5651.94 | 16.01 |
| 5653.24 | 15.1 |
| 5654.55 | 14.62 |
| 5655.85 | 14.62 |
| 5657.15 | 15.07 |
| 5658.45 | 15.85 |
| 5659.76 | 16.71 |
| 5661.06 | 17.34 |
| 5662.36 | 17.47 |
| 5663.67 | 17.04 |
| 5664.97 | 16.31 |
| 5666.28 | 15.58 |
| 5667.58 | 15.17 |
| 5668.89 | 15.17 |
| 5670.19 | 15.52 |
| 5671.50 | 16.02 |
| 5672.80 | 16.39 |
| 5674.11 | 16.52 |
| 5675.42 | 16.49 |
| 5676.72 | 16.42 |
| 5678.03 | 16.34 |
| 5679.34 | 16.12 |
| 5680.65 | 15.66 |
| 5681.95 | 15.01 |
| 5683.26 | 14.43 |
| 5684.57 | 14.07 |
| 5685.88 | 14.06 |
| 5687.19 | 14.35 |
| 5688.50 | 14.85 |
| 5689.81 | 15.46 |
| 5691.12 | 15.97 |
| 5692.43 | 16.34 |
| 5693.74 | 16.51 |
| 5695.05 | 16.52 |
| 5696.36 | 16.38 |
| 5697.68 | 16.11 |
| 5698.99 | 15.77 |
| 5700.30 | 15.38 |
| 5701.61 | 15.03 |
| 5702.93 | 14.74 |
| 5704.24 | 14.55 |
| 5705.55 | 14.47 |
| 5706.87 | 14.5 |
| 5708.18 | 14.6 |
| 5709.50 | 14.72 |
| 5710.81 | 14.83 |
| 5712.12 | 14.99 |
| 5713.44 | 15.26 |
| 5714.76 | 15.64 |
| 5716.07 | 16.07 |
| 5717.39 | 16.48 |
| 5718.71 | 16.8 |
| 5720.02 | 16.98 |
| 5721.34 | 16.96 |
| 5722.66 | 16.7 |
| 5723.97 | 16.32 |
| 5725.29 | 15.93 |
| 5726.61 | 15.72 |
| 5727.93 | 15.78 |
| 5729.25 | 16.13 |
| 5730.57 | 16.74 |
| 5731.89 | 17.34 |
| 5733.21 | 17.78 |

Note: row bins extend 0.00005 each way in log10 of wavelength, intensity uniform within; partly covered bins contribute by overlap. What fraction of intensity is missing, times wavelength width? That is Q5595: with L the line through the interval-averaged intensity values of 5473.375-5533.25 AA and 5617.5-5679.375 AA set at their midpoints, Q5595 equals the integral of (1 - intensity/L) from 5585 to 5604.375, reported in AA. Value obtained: 2.2 AA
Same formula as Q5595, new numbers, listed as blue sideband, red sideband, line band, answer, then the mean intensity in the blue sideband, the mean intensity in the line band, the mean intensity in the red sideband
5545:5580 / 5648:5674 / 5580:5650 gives 3.9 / 16.9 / 15.6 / 16.2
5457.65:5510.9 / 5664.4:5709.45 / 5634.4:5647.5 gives -1.4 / 16.8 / 17.5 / 15.5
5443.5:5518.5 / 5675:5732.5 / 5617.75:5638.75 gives 0.8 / 16.7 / 15.4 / 15.7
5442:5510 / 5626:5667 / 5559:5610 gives 2.4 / 16.6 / 15.8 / 16.5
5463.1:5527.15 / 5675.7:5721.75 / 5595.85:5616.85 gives 1.6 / 17.1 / 15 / 15.5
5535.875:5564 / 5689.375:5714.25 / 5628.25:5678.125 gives -2.4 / 16.5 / 16.5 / 15.4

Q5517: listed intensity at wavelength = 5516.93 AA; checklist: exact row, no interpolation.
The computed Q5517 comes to 18.6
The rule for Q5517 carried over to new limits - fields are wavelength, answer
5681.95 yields 15.01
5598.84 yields 14.39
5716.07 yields 16.07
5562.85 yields 18.24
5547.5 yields 16.21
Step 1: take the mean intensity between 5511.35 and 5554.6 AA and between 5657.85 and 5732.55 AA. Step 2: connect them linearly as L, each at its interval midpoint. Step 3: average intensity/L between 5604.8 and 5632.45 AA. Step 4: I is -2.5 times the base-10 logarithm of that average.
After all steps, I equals 0.06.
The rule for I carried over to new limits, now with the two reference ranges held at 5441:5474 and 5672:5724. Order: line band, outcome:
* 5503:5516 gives -0.076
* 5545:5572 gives -0.089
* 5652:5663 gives -0.013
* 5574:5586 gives 0.056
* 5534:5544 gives -0.020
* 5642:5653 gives -0.167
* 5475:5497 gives -0.060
